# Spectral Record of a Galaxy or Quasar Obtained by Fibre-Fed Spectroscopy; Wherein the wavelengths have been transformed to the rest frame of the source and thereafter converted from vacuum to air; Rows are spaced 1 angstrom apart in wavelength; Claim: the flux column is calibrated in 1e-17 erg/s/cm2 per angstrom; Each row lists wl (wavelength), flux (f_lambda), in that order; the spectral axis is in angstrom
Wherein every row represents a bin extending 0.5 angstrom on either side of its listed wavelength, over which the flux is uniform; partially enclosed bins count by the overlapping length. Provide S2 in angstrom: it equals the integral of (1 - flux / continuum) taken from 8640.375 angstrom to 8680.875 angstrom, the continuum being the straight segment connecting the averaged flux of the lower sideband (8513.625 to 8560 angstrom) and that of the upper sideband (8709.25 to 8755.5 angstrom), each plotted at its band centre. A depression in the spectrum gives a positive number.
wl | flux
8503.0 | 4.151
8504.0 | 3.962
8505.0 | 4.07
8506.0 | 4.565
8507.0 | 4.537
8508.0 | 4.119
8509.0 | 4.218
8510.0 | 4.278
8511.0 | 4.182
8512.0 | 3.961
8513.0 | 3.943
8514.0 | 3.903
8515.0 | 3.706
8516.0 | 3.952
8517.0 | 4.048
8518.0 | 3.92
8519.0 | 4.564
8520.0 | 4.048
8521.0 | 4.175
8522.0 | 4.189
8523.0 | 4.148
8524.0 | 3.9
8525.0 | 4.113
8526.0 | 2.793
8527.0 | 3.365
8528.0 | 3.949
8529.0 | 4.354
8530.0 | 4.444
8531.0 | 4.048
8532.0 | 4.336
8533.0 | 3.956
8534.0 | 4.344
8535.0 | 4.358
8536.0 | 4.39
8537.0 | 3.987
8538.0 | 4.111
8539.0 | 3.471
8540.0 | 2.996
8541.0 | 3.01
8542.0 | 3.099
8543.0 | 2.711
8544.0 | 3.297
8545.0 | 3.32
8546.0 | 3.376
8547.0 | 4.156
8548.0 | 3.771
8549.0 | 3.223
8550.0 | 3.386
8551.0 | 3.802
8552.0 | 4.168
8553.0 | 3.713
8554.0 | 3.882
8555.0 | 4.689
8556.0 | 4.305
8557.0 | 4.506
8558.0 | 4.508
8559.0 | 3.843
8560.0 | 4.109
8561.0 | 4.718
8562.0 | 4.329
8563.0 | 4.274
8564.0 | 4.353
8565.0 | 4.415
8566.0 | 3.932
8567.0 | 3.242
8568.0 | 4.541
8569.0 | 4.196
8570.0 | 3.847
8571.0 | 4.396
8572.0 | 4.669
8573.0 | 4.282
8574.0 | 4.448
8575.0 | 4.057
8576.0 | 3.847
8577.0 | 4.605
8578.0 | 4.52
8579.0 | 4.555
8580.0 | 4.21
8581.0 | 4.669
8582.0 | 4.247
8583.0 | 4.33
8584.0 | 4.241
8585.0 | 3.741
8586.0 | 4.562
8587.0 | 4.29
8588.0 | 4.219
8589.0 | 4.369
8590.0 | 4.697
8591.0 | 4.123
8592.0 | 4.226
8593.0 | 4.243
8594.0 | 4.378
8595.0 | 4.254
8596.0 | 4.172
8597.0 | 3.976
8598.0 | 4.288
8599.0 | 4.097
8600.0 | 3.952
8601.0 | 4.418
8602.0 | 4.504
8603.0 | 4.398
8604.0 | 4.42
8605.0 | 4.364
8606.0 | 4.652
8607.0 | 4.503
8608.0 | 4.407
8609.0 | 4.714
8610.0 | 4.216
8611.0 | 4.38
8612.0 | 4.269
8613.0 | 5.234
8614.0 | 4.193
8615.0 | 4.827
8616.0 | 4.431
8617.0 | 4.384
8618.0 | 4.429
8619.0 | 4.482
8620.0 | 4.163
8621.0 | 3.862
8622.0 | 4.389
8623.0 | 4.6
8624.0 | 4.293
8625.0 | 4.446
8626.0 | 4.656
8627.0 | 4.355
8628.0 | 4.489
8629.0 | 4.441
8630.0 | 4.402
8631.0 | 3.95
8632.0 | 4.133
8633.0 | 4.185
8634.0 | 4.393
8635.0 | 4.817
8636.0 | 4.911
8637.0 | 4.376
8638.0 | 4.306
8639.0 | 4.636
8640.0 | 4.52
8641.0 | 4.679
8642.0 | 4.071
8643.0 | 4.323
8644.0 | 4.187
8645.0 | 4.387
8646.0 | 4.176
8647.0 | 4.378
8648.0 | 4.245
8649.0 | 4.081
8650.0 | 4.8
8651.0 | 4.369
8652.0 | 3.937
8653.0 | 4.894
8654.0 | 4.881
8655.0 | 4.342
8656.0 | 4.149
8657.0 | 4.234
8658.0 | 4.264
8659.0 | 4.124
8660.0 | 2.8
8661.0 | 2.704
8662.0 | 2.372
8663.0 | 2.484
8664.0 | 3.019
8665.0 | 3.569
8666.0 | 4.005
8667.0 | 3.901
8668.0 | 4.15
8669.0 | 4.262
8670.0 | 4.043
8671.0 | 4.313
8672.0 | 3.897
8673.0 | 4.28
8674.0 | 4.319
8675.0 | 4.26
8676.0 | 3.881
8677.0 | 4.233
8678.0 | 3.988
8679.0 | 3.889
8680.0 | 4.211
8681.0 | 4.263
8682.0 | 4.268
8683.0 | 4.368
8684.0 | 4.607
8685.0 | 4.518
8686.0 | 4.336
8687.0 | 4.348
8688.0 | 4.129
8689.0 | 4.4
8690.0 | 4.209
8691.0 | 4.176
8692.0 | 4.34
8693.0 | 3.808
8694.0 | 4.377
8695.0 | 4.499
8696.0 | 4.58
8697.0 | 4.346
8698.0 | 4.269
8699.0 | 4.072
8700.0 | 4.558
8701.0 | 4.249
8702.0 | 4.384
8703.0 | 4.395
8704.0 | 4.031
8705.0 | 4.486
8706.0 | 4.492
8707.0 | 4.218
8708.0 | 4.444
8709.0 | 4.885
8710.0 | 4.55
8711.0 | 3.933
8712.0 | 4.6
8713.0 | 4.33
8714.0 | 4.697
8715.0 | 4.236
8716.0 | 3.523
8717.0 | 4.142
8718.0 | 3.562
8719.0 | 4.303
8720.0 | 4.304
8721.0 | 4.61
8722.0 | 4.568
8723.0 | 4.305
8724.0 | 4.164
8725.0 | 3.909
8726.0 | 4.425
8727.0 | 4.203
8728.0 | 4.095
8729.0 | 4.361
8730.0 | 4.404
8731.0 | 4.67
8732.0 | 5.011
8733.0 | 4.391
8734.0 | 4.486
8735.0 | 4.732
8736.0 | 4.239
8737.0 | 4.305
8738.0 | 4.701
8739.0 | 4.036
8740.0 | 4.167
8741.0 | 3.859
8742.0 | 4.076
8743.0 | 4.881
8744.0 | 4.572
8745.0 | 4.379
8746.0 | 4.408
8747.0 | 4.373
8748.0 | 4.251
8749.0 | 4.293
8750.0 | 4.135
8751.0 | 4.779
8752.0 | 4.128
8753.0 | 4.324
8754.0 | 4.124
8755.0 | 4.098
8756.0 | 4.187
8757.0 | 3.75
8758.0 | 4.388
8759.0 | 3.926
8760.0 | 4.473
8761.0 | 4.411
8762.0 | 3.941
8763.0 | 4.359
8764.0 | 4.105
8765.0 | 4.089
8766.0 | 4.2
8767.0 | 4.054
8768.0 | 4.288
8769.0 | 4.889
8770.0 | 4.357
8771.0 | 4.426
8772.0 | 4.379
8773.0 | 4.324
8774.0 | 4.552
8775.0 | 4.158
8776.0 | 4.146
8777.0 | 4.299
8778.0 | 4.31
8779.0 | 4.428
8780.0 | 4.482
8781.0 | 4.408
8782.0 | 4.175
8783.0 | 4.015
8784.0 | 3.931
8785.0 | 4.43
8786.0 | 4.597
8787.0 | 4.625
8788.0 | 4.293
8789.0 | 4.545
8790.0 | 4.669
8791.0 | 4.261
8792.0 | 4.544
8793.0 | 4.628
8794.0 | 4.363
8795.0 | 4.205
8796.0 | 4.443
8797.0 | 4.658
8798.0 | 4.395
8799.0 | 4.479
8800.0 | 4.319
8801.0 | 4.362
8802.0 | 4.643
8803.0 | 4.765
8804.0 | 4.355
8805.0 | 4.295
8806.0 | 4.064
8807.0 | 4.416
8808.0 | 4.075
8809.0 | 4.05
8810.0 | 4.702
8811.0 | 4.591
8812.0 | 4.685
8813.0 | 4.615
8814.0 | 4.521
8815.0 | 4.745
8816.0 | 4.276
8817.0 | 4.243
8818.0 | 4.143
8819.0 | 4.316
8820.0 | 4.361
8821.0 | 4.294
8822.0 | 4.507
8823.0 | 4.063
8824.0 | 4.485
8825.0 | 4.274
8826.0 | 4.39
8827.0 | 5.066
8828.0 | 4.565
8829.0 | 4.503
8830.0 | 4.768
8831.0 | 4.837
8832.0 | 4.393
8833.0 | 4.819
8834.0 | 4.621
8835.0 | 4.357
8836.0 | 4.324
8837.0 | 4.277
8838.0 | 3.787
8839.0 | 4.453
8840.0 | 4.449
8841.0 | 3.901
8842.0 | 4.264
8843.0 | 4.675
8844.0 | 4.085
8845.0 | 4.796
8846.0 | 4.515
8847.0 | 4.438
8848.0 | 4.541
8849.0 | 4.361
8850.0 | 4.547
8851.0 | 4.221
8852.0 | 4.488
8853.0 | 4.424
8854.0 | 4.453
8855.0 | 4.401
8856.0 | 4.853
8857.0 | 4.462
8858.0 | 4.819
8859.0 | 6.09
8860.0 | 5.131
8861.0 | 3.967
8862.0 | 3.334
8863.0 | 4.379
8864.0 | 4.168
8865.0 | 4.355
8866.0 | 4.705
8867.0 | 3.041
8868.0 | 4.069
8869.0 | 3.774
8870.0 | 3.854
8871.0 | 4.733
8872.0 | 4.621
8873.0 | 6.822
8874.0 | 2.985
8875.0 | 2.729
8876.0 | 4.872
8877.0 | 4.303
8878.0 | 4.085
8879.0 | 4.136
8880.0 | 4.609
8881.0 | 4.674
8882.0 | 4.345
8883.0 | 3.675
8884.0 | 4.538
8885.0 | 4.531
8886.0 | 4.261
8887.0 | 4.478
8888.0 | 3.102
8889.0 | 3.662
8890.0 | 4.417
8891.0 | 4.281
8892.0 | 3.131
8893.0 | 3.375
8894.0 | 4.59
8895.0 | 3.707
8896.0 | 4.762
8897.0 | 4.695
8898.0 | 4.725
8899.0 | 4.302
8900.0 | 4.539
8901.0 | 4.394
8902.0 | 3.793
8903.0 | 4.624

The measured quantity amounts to 1.2 angstrom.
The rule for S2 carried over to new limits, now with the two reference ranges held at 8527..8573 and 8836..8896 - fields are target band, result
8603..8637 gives -3.4 angstrom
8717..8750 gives -1.5 angstrom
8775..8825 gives -2.0 angstrom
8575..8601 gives -1.7 angstrom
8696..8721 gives -1.1 angstrom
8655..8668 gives 1.8 angstrom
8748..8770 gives -0.3 angstrom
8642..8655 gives -1.0 angstrom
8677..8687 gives -0.4 angstrom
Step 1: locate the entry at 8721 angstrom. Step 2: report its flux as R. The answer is 4.61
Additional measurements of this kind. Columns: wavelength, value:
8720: 4.304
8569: 4.196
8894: 4.59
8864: 4.168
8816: 4.276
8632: 4.133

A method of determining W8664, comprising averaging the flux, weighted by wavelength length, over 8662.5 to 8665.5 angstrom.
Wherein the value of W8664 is 3.02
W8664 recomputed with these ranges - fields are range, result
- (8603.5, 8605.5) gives 4.39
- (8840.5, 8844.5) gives 4.23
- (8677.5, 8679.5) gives 3.94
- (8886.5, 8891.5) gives 3.99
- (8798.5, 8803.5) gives 4.51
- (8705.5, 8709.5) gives 4.51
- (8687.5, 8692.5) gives 4.25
